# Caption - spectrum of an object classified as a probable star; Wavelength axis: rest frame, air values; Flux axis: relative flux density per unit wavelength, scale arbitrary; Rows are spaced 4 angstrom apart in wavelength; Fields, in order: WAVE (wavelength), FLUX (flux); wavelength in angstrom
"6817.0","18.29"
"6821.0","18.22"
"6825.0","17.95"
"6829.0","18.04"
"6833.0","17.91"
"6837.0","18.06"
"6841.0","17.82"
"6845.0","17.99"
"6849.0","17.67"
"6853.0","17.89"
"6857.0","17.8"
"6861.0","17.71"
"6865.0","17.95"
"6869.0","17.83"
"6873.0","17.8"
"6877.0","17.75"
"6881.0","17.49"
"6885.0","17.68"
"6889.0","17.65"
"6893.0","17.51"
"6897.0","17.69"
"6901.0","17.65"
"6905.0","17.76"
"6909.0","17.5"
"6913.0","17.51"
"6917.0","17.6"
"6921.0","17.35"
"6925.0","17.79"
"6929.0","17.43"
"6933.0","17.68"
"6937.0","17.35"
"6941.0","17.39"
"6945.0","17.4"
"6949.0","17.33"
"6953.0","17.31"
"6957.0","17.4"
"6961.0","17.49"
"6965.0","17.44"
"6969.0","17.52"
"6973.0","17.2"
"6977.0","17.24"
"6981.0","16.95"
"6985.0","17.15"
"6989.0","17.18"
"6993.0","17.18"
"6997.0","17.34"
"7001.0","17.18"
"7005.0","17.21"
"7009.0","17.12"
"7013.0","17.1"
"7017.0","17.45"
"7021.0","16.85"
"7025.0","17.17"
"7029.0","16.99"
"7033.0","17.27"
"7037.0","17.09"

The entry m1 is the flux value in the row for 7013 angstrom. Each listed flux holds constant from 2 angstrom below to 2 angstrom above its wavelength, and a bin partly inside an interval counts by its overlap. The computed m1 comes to 17.1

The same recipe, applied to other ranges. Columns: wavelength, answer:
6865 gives 17.95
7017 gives 17.45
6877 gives 17.75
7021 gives 16.85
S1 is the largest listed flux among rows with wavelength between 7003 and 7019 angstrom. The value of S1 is 17.45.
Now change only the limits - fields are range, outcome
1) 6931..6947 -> 17.68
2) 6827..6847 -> 18.06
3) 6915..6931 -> 17.79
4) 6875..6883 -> 17.75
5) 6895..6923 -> 17.76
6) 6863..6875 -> 17.95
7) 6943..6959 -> 17.4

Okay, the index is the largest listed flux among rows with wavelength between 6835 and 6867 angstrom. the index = 18.06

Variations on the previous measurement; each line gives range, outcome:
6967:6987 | 17.52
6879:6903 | 17.69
